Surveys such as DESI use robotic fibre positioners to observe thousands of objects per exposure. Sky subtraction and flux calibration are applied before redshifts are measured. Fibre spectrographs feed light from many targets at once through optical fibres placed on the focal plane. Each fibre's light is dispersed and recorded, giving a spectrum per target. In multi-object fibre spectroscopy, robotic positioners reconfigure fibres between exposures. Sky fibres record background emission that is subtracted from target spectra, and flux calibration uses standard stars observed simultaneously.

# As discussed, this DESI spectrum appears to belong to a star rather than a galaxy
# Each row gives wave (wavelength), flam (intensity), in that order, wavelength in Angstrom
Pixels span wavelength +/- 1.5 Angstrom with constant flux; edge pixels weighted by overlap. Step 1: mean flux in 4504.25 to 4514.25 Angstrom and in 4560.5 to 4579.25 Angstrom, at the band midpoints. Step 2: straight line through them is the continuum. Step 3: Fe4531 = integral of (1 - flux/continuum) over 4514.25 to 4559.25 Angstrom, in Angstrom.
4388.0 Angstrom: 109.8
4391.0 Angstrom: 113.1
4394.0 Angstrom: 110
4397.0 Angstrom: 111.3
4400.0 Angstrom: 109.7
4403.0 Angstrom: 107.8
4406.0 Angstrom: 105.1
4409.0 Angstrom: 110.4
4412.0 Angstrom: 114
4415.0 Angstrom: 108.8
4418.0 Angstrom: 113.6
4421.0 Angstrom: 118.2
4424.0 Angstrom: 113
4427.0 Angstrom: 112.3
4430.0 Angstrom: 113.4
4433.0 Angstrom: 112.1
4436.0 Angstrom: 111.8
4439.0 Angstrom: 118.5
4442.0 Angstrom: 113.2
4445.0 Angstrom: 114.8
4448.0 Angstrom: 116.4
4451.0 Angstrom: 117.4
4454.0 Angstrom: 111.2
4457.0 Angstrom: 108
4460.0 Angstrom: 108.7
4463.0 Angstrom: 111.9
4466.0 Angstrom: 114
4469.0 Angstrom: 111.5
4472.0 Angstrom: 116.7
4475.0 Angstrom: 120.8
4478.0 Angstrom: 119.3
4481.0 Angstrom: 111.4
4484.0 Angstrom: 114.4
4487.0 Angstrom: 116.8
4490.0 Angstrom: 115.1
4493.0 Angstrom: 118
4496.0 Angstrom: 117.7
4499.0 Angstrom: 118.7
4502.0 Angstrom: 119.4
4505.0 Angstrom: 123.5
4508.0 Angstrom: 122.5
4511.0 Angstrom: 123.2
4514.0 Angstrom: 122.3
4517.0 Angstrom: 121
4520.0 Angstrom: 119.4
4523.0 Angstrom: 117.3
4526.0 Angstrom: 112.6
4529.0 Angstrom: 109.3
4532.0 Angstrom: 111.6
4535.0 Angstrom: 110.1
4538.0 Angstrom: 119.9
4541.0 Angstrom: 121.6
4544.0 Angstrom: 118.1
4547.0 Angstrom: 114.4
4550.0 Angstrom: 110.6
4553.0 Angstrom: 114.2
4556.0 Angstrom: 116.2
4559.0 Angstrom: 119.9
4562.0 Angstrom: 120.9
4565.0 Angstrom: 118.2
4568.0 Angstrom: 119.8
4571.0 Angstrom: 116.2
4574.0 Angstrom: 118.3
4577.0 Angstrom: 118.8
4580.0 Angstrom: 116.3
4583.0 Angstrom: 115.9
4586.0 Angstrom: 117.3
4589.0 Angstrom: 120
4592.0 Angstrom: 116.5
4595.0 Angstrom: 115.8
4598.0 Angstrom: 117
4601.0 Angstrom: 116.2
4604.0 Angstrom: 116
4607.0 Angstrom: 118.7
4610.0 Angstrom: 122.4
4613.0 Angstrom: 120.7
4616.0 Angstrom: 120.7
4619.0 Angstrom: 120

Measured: 1.9 Angstrom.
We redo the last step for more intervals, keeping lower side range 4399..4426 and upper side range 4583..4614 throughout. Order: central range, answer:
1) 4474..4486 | -0.3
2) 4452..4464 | 0.3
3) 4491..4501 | -0.3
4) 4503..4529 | -1.0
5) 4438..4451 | -0.4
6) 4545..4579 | -0.1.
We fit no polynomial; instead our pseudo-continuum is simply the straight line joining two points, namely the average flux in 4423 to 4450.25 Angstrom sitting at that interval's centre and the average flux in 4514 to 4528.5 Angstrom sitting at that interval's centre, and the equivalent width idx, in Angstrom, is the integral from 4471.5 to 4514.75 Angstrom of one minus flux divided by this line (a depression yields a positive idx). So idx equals -0.8 Angstrom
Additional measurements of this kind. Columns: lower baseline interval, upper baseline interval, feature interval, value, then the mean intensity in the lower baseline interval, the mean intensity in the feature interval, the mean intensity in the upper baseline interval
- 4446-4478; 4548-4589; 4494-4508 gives -0.6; 114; 120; 117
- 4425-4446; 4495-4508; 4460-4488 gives 0.6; 114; 115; 120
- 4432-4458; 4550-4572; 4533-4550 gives 0.1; 114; 116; 117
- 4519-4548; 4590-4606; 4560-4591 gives -0.6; 115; 118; 116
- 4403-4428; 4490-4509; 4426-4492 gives 0.9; 112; 114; 120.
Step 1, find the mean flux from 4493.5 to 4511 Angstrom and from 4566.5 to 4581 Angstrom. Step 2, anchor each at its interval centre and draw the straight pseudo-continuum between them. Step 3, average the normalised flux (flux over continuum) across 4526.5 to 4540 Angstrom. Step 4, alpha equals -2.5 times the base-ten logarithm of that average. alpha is 0.06 mag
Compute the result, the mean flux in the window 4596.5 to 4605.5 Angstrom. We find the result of 116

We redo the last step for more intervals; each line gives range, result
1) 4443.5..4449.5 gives 116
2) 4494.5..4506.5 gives 120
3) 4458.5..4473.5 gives 113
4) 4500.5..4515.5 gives 122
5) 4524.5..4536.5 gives 111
